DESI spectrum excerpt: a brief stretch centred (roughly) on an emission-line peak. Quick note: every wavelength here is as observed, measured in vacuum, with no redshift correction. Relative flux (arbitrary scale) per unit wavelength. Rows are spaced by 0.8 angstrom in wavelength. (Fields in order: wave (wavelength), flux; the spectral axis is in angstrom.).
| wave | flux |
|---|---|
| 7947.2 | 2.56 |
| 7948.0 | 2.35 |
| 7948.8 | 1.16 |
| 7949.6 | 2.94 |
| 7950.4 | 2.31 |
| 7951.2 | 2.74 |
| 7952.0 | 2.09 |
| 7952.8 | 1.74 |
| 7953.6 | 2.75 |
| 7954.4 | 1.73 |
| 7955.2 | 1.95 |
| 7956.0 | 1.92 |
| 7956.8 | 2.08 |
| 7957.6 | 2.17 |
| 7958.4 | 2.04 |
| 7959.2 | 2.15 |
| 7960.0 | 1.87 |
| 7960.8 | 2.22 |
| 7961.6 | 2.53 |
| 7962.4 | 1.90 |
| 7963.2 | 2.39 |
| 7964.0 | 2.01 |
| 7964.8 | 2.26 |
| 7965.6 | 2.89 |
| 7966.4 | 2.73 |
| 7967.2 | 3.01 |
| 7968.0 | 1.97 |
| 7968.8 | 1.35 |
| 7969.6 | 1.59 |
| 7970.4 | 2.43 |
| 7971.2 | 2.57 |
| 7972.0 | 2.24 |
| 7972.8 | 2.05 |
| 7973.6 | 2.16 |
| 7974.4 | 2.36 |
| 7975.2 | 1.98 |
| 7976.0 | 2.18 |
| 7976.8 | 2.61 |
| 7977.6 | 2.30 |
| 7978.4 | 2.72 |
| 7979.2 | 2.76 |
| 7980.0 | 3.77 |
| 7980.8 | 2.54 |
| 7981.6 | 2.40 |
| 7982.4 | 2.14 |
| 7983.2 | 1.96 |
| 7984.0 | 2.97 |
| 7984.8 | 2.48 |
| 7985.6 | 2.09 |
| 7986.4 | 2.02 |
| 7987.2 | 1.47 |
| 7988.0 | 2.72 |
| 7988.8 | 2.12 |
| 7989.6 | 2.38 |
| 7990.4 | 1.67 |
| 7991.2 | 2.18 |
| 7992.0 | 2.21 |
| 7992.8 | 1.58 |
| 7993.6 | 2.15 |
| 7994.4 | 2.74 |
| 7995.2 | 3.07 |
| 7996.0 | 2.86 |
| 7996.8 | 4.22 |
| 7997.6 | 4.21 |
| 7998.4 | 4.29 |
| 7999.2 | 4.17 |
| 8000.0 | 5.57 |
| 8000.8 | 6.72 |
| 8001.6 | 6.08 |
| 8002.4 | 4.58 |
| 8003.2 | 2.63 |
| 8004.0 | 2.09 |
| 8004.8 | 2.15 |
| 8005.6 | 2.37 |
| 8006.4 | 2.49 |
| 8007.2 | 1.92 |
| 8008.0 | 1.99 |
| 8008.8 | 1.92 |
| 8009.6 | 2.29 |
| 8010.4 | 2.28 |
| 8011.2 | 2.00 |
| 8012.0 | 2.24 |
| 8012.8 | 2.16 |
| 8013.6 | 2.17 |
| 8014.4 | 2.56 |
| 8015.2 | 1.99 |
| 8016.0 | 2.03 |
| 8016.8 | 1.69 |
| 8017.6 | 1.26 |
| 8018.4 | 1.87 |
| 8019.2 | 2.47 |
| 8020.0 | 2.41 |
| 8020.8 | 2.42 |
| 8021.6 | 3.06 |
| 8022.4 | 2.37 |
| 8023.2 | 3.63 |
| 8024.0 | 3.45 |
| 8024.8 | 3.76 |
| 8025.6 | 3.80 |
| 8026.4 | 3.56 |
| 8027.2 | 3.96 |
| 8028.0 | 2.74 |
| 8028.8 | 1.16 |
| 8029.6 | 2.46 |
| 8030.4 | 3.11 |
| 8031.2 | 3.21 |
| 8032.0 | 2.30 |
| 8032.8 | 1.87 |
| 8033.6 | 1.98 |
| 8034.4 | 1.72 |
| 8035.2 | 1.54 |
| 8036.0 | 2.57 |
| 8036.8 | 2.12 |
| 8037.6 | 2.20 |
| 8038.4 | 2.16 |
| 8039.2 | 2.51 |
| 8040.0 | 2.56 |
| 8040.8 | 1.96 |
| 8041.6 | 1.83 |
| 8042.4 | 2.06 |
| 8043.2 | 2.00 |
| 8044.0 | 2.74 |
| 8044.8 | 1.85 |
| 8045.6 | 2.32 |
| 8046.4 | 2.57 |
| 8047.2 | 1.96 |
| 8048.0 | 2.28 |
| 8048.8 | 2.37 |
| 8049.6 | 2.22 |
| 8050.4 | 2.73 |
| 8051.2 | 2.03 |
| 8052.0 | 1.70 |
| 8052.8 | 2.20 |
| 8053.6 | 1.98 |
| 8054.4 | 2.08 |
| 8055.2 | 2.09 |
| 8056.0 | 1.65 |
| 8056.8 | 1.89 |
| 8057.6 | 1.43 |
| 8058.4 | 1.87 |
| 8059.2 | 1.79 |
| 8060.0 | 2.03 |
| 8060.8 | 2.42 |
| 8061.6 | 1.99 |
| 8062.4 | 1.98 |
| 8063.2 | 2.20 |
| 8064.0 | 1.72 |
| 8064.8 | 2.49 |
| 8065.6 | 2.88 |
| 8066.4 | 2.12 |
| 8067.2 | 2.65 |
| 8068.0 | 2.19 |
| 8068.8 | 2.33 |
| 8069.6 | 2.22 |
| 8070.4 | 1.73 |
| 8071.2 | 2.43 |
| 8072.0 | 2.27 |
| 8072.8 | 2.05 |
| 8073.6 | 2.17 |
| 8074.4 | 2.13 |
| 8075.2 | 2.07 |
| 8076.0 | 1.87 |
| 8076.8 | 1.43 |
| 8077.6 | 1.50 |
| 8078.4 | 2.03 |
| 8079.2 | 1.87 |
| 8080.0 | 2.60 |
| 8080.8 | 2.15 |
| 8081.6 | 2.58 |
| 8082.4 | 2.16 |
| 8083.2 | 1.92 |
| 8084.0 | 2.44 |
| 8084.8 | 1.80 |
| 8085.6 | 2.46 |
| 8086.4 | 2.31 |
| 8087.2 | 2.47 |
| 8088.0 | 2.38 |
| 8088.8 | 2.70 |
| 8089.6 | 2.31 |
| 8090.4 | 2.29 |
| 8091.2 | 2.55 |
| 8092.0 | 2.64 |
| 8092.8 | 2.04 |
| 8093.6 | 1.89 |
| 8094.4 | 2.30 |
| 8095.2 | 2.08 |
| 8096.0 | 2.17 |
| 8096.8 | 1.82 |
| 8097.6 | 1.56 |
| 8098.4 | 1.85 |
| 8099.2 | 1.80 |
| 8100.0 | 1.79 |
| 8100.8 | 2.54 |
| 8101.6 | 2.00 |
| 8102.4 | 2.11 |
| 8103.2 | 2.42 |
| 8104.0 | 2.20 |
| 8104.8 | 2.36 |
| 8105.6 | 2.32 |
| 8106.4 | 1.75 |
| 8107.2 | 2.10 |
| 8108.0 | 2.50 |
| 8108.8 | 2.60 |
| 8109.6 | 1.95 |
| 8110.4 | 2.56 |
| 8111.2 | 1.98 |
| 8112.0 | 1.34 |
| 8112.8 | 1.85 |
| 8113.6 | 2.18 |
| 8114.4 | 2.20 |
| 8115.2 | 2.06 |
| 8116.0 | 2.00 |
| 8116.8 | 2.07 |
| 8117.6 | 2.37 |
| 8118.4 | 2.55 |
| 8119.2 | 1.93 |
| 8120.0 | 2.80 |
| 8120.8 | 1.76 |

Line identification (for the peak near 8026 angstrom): [N II]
